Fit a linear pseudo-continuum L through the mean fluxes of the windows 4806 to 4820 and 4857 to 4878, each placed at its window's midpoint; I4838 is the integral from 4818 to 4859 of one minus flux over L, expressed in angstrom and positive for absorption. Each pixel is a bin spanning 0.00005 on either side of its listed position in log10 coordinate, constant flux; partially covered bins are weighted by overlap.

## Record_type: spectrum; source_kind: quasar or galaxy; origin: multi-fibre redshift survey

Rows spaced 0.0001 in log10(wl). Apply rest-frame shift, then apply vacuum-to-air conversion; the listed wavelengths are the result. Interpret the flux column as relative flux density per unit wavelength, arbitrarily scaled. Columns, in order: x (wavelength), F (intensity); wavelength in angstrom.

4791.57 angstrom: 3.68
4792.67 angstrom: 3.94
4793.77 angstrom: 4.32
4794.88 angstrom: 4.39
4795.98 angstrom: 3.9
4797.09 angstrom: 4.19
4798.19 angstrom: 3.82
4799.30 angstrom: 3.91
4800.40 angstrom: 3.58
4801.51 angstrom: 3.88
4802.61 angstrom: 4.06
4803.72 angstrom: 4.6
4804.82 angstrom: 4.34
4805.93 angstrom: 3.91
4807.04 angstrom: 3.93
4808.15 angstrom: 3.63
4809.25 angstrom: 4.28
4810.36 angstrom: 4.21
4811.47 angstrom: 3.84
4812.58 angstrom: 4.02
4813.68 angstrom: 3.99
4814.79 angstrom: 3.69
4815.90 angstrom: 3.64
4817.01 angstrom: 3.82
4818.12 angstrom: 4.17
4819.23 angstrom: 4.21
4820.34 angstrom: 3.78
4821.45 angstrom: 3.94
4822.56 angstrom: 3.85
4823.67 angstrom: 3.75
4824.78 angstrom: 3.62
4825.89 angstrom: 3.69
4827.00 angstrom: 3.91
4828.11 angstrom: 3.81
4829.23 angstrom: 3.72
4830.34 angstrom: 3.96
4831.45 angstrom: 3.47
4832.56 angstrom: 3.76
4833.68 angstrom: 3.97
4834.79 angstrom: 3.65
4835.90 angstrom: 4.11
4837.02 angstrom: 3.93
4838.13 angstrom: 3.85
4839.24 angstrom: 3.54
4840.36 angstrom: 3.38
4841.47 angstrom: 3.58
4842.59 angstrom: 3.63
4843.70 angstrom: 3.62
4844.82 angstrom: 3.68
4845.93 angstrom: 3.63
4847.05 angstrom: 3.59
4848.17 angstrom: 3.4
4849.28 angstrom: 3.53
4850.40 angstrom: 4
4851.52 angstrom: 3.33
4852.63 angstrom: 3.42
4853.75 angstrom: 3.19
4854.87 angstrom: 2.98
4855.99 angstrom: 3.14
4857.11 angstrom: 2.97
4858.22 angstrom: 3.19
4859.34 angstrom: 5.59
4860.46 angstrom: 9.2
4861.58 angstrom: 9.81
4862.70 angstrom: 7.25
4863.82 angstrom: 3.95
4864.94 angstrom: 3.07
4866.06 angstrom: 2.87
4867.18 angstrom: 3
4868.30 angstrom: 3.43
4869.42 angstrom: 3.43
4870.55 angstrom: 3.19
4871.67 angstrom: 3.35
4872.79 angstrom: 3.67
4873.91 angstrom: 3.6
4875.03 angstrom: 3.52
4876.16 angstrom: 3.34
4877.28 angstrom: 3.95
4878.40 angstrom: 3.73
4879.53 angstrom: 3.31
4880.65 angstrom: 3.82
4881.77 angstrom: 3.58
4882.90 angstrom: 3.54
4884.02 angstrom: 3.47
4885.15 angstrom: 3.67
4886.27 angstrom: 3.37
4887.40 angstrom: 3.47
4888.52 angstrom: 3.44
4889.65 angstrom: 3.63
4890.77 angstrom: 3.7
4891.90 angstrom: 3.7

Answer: 4.8 angstrom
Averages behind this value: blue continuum 3.95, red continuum 4.36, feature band 3.65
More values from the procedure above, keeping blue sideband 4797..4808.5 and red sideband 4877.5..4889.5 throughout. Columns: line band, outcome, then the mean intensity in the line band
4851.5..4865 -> -4.1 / 4.82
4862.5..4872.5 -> 0.1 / 3.6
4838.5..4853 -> 0.7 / 3.57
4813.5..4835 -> 0.3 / 3.82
